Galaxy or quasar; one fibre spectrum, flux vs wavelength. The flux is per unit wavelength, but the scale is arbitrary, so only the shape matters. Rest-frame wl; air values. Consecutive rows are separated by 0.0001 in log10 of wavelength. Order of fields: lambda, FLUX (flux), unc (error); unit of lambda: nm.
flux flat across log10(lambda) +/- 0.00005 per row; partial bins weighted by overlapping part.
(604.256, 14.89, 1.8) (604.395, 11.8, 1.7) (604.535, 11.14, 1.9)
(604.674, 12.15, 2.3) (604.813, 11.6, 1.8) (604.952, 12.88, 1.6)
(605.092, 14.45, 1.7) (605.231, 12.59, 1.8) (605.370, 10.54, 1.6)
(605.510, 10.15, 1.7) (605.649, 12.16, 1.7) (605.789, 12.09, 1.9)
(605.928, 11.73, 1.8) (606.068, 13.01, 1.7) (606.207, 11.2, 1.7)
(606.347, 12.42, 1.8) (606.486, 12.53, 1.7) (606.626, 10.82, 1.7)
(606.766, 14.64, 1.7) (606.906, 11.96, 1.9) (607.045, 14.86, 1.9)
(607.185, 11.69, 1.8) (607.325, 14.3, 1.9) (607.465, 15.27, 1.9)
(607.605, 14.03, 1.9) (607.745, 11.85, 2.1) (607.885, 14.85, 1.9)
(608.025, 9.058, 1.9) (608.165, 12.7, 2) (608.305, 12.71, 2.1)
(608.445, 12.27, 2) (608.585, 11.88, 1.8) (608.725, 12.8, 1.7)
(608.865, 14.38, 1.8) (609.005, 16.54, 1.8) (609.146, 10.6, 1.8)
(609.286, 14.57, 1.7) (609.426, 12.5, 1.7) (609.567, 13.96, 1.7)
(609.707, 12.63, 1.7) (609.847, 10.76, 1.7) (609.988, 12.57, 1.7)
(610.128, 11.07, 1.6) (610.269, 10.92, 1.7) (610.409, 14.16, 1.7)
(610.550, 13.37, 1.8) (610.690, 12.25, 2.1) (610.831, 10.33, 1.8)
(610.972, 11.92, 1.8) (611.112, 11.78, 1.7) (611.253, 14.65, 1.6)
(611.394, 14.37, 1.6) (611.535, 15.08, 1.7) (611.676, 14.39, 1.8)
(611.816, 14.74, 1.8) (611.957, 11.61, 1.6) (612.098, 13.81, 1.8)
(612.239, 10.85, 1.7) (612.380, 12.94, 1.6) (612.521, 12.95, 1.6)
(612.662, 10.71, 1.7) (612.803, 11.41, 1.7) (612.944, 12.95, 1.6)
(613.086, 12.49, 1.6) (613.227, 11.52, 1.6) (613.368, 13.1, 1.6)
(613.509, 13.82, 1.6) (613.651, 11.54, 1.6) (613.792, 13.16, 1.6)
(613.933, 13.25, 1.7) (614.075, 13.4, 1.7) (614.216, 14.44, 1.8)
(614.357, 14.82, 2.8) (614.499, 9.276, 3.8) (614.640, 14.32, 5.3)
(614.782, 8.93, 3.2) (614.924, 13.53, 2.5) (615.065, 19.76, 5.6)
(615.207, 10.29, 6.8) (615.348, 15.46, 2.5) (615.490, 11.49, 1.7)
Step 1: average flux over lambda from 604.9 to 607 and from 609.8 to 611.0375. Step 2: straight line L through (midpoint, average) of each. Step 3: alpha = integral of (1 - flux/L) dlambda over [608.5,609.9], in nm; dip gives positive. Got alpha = -0.12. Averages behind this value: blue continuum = 12.2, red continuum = 11.9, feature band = 13.1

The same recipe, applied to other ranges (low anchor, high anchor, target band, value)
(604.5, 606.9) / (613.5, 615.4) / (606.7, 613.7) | -0.081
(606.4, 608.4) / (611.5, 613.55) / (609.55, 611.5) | 0.053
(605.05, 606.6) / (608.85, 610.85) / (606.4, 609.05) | -0.157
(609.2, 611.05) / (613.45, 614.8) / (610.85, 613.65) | -0.046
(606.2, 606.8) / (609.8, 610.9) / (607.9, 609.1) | -0.072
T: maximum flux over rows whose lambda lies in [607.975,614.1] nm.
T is 16.54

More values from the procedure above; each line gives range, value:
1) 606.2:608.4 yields 15.27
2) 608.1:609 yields 14.38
